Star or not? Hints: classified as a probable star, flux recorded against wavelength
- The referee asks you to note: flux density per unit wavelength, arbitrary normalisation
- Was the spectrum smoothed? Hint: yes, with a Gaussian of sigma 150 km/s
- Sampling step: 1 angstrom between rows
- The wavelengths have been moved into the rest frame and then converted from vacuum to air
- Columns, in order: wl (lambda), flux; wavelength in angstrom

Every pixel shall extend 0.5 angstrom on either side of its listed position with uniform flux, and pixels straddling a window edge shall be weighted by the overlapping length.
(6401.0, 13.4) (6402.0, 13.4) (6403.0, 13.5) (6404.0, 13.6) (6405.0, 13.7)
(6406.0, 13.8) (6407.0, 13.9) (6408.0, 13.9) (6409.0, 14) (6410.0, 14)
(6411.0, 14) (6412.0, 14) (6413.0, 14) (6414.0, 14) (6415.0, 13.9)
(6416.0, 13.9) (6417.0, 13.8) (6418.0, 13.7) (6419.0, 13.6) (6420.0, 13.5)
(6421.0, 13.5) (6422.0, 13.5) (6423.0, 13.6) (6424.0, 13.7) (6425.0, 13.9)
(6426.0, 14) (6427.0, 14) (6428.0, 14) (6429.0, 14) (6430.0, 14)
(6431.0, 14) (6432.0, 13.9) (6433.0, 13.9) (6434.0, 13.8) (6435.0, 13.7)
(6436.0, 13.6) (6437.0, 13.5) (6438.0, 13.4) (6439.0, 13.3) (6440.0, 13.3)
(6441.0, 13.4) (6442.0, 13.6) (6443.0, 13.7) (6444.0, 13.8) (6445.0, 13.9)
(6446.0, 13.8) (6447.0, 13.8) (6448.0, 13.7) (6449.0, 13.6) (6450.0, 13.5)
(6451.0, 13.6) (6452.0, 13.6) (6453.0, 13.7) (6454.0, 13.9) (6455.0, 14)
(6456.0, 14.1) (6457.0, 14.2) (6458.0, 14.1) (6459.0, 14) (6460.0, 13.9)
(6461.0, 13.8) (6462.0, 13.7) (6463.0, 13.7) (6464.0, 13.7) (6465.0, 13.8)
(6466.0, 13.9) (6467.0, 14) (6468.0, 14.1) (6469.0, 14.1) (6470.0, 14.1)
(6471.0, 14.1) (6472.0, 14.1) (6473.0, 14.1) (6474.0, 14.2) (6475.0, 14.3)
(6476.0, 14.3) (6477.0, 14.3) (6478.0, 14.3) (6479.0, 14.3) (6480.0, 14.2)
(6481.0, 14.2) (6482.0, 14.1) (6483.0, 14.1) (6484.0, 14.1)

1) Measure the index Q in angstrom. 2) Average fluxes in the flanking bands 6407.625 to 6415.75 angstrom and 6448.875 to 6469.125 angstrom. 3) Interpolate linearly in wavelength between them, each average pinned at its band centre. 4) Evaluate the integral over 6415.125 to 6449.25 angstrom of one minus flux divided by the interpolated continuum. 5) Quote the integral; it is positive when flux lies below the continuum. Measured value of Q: 0.5 angstrom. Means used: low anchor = 14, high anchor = 13.9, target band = 13.7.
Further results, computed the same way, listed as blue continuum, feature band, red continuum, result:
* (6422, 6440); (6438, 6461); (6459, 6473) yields 0.2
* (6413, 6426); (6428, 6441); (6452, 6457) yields 0.1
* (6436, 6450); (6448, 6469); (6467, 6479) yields 0.1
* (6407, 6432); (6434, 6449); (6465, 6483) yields 0.4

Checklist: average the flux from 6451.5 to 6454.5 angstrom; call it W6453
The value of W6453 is 13.7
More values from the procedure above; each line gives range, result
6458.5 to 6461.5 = 13.9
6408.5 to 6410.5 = 14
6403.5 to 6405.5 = 13.6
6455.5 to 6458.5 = 14.1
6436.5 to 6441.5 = 13.4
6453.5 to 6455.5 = 13.9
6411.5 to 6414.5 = 14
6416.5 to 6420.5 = 13.7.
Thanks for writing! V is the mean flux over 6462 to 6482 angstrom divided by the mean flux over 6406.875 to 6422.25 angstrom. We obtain 1.02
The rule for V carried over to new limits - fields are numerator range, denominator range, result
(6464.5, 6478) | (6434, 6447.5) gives 1.04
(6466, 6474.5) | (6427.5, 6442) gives 1.03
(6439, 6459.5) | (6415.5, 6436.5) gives 1.00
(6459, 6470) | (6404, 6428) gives 1.00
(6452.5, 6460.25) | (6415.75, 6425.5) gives 1.02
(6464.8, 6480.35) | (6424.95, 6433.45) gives 1.01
